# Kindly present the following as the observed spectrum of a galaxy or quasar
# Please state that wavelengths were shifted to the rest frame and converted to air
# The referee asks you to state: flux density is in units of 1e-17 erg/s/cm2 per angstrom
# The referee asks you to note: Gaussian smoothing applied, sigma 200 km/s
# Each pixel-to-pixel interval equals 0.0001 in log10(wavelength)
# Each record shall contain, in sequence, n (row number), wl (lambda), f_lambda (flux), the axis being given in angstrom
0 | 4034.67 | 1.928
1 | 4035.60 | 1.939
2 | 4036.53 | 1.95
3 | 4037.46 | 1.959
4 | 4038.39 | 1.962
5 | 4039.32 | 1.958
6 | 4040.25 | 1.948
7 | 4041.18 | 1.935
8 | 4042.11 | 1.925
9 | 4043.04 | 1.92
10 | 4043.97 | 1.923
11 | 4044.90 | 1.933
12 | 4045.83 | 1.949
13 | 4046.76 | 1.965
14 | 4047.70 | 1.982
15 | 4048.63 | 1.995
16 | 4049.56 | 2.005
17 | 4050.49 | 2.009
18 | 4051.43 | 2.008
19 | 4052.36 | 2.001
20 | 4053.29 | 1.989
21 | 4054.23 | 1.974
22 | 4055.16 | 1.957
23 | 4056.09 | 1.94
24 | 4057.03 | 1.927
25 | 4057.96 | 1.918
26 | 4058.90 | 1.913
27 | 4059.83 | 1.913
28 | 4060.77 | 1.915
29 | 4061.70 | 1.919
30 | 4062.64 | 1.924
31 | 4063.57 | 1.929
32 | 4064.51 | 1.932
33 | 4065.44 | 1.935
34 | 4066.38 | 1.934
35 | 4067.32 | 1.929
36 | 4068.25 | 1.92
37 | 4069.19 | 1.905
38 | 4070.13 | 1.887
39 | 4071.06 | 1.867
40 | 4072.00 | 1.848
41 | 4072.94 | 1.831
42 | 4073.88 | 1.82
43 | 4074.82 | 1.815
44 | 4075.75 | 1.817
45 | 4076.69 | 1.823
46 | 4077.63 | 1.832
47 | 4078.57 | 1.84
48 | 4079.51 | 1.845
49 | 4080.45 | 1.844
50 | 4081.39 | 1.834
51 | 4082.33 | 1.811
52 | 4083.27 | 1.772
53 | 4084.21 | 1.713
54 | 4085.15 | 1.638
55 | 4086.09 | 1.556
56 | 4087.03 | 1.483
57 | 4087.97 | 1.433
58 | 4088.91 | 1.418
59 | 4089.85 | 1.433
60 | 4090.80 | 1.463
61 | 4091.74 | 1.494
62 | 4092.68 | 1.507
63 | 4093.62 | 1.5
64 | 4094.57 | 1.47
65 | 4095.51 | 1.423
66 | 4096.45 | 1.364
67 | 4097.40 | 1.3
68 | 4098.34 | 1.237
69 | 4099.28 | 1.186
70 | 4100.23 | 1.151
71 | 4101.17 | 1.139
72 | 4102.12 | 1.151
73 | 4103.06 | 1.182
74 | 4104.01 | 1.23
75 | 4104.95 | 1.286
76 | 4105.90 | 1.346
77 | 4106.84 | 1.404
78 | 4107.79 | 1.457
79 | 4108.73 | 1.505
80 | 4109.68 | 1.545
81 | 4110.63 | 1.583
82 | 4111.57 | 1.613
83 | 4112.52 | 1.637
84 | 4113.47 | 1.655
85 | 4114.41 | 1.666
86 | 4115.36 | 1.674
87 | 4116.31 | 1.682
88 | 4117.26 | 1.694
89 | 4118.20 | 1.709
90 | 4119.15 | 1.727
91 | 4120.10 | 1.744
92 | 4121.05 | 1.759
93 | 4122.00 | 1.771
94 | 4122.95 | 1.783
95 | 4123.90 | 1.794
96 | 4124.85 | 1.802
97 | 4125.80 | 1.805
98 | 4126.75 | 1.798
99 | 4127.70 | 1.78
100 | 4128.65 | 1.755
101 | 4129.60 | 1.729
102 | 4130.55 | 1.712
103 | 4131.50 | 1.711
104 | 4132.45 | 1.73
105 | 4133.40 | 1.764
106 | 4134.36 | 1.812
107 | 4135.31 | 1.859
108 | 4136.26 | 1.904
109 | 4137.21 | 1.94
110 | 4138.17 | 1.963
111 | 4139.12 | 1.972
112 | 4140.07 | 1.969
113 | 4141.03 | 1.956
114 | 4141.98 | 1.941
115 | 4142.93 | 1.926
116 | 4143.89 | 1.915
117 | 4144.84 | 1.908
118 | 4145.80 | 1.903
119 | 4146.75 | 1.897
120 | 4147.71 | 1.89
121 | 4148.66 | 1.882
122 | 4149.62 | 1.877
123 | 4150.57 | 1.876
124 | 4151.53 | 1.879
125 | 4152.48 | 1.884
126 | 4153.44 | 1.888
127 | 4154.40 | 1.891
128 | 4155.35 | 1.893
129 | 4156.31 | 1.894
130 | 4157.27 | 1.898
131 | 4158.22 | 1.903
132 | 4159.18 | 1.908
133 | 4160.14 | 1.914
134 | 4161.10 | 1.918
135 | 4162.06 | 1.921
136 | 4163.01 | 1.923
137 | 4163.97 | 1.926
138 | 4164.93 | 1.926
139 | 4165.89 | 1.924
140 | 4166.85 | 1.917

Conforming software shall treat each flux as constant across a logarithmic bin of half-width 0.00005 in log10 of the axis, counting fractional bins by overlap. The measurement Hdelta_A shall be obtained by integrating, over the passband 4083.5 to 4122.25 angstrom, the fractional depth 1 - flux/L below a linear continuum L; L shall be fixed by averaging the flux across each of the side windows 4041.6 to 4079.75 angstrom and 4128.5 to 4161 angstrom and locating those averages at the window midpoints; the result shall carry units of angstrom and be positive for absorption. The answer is 8.4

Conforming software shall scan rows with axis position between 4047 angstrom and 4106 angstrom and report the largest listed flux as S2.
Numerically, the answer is 2.009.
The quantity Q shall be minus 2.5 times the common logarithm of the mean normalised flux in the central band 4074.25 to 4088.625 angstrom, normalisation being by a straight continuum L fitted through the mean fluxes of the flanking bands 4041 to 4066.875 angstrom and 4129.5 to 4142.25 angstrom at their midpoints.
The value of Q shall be 0.110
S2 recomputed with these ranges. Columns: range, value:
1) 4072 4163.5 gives 1.972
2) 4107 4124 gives 1.794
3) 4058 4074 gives 1.935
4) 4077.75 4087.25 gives 1.845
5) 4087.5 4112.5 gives 1.613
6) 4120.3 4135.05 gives 1.812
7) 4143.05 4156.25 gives 1.915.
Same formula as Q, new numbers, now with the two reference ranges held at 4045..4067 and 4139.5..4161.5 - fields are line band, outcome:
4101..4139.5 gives 0.160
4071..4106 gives 0.247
